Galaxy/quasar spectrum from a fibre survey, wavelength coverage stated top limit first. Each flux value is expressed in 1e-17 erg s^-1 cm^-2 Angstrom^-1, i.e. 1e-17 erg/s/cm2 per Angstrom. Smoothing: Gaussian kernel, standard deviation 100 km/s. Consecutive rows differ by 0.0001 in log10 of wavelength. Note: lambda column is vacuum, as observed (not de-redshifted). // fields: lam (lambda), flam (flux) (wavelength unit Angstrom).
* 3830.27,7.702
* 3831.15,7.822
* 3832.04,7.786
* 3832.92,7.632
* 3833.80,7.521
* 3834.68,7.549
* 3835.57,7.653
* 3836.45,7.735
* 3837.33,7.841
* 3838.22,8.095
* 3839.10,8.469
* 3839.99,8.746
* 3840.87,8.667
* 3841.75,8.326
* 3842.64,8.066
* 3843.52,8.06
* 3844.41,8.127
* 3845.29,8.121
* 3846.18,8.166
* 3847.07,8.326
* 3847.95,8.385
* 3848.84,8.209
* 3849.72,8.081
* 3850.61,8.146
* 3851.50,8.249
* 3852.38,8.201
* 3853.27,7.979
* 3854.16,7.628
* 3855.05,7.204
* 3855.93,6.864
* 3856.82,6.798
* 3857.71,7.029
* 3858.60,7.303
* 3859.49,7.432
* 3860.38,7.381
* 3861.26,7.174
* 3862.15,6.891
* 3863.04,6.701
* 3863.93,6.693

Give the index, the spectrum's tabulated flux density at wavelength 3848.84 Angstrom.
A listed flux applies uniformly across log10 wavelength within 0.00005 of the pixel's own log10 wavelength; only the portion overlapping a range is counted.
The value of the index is 8.209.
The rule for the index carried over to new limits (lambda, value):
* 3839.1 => 8.469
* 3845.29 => 8.121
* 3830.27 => 7.702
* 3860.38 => 7.381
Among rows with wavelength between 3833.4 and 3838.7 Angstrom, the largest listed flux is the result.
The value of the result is 8.095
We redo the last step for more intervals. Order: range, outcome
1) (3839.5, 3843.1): 8.746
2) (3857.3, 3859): 7.303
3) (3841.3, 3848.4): 8.385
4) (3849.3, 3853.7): 8.249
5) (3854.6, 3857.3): 7.204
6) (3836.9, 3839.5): 8.469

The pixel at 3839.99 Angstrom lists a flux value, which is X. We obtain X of 8.746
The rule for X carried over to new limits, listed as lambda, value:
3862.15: 6.891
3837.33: 7.841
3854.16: 7.628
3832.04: 7.786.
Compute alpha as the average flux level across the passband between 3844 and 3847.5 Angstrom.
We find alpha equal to 8.18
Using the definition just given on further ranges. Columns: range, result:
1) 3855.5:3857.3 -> 6.82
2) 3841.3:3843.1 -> 8.22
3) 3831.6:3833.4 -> 7.73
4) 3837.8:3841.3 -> 8.5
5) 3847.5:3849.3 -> 8.33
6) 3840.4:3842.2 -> 8.52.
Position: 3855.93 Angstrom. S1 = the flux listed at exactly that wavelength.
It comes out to 6.864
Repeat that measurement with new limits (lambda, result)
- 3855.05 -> 7.204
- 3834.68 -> 7.549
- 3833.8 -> 7.521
